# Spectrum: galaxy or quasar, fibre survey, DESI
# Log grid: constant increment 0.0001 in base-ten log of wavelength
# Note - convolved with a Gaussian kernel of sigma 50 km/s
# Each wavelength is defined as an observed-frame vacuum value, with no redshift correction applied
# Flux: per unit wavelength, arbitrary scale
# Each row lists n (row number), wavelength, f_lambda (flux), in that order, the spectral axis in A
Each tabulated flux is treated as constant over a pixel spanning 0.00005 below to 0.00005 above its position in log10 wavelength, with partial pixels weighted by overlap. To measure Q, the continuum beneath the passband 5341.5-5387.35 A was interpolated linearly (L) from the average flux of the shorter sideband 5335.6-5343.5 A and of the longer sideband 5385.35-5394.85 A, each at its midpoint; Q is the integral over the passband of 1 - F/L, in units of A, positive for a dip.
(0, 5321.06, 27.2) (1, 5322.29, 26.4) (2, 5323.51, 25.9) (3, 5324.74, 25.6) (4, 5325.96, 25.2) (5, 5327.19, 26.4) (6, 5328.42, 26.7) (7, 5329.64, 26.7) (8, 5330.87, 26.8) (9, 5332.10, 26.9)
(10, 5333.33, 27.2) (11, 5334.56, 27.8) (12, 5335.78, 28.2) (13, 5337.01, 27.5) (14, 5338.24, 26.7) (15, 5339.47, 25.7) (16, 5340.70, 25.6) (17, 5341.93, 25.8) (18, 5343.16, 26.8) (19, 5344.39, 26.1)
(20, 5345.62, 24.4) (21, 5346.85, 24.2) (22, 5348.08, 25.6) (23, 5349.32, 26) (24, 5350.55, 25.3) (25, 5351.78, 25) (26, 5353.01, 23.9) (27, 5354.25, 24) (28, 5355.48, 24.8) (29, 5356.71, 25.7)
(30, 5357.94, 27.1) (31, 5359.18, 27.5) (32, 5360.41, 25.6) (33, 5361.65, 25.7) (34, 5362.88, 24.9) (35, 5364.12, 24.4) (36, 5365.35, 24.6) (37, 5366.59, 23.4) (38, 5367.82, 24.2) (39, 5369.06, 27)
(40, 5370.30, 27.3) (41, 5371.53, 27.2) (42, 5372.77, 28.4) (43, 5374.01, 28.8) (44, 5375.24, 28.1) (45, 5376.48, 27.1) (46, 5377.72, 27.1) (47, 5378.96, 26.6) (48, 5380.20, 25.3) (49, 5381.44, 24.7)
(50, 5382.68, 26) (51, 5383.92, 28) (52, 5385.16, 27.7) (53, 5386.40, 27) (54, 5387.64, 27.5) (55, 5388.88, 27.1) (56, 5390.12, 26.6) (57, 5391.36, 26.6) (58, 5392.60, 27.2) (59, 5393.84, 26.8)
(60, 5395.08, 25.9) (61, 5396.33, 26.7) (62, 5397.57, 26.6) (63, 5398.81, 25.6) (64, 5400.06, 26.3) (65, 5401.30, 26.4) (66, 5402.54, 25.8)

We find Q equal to 1.3 A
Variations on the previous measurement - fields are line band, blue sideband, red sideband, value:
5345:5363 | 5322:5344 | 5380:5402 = 0.8 A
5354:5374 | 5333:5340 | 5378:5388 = 0.7 A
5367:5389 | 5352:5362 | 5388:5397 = -0.6 A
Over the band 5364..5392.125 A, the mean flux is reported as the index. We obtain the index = 26.6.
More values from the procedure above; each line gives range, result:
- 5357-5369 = 25.4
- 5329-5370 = 25.8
